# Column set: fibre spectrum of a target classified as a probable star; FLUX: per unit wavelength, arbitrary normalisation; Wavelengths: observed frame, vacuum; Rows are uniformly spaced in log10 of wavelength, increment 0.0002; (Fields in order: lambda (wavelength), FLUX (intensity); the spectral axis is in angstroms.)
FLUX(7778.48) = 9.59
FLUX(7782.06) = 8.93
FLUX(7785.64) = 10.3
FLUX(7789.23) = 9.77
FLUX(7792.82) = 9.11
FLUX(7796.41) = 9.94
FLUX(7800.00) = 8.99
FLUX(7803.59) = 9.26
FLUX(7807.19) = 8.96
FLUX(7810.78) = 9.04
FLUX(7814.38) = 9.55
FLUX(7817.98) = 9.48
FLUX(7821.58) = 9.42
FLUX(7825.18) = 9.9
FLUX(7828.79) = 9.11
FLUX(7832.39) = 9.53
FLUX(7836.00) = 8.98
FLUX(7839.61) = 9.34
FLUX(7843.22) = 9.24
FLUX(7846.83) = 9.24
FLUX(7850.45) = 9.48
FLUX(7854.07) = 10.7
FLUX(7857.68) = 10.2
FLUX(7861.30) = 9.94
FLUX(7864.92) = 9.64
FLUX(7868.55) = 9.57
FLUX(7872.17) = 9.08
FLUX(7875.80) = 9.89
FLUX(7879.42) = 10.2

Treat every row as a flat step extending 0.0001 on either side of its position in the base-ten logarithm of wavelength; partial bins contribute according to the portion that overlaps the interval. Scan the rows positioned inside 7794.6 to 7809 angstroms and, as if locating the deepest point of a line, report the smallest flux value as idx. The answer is 8.96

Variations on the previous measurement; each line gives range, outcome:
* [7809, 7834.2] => 9.04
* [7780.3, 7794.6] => 8.93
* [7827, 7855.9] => 8.98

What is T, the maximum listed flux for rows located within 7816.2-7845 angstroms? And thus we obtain 9.9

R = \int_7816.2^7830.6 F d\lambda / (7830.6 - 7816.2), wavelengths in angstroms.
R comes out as 9.48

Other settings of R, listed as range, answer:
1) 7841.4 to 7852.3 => 9.32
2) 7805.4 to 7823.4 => 9.29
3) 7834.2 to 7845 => 9.19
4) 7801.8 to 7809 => 9.11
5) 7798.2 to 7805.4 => 9.12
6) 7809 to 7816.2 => 9.29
